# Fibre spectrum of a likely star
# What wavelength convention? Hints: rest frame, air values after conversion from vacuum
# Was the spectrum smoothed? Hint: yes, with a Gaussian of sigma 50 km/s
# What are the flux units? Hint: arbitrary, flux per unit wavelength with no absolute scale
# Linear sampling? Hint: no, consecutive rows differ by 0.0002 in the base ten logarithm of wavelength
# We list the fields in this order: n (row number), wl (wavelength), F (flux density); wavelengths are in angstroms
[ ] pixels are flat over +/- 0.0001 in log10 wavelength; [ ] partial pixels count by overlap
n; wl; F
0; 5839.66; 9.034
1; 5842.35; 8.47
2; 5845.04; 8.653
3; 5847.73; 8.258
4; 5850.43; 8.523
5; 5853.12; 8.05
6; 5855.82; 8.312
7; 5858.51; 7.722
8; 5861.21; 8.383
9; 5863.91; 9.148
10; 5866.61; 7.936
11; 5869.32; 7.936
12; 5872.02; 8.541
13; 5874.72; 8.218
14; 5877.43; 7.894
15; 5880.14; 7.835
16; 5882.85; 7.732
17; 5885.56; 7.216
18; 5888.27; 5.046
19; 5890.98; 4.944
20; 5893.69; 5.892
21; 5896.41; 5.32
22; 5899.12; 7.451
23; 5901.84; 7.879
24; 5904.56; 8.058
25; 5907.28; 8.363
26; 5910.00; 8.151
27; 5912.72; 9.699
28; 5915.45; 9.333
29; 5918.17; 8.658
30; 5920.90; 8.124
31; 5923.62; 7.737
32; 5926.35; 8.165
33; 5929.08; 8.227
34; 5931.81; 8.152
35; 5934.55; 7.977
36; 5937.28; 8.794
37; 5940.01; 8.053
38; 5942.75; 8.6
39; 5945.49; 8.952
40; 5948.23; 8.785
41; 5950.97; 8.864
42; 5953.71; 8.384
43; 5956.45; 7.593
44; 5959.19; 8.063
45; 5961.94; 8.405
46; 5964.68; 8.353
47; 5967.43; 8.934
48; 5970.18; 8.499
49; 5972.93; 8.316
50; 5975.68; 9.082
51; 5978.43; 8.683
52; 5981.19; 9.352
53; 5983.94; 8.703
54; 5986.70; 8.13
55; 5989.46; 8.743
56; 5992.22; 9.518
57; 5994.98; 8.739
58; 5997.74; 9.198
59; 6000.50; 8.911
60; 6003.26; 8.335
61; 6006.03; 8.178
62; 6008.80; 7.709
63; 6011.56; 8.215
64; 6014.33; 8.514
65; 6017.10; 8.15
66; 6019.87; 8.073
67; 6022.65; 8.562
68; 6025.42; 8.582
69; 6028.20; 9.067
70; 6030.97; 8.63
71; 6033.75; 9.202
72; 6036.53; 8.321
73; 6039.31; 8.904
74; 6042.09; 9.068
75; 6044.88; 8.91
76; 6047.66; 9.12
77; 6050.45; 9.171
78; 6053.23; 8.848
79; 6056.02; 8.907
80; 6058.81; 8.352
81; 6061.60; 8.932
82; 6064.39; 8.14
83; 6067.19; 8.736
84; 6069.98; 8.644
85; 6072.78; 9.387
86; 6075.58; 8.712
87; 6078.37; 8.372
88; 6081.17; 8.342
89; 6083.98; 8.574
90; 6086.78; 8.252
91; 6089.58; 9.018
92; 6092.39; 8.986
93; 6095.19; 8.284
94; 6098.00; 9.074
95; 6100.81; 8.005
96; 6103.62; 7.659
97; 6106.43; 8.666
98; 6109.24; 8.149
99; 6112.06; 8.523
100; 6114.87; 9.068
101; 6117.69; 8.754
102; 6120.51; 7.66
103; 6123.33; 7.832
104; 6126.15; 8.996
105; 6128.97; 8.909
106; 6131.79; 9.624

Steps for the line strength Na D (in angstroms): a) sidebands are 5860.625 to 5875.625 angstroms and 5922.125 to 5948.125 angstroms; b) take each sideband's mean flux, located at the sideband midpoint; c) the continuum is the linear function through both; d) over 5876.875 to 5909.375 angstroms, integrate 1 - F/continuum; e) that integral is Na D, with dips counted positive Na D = 5.3 angstroms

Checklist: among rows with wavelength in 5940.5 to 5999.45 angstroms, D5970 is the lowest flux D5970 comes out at 7.593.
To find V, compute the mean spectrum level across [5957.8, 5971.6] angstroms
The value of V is 8.45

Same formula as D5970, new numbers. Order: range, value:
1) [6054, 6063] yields 8.352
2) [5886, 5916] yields 4.944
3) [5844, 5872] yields 7.722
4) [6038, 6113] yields 7.659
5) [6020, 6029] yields 8.562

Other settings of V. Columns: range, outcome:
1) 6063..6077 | 8.72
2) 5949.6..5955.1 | 8.63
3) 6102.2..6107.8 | 8.16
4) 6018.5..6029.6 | 8.57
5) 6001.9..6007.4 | 8.25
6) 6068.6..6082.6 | 8.69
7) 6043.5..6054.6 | 9.02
